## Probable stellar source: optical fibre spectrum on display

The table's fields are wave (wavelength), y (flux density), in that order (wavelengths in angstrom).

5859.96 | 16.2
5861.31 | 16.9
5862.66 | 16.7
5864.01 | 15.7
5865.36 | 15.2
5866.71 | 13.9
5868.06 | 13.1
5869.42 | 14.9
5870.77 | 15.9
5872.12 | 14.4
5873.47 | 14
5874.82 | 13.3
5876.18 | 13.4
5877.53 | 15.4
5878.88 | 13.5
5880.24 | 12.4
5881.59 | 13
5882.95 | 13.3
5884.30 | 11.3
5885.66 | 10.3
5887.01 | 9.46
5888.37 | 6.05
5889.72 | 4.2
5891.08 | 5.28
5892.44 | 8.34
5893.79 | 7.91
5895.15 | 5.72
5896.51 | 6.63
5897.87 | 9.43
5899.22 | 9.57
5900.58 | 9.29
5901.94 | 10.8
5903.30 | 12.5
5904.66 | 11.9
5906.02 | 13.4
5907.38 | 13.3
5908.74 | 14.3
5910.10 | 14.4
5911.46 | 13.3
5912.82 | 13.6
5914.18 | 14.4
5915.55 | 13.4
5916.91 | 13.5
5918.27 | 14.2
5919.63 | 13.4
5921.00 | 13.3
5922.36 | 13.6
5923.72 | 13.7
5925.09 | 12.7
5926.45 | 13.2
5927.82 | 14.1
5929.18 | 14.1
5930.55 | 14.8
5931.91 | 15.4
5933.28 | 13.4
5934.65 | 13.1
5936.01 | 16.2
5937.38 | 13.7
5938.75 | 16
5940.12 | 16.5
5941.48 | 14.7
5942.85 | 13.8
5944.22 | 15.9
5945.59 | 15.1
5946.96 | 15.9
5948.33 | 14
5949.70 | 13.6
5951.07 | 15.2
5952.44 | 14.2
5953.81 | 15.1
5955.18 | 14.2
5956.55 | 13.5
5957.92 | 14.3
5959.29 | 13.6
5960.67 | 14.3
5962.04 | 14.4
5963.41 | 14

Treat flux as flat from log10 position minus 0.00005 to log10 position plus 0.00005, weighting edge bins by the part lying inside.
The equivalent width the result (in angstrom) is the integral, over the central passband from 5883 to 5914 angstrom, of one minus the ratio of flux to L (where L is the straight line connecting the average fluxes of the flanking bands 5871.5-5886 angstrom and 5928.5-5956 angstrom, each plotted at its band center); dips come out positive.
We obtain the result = 8.0 angstrom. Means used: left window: 13.2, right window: 14.7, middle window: 10.2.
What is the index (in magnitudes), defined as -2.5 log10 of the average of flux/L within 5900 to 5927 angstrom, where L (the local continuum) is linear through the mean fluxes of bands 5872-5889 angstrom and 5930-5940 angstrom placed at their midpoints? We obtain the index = 0.05 mag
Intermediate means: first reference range 12.2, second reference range 14.8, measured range 13.1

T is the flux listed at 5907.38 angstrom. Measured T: 13.3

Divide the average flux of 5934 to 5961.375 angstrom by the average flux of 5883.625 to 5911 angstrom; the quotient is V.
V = 1.5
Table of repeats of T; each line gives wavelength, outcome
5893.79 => 7.91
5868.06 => 13.1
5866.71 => 13.9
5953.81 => 15.1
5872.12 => 14.4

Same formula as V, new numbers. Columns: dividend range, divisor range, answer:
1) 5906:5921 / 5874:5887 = 1.08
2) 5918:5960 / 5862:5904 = 1.25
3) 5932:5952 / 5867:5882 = 1.06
